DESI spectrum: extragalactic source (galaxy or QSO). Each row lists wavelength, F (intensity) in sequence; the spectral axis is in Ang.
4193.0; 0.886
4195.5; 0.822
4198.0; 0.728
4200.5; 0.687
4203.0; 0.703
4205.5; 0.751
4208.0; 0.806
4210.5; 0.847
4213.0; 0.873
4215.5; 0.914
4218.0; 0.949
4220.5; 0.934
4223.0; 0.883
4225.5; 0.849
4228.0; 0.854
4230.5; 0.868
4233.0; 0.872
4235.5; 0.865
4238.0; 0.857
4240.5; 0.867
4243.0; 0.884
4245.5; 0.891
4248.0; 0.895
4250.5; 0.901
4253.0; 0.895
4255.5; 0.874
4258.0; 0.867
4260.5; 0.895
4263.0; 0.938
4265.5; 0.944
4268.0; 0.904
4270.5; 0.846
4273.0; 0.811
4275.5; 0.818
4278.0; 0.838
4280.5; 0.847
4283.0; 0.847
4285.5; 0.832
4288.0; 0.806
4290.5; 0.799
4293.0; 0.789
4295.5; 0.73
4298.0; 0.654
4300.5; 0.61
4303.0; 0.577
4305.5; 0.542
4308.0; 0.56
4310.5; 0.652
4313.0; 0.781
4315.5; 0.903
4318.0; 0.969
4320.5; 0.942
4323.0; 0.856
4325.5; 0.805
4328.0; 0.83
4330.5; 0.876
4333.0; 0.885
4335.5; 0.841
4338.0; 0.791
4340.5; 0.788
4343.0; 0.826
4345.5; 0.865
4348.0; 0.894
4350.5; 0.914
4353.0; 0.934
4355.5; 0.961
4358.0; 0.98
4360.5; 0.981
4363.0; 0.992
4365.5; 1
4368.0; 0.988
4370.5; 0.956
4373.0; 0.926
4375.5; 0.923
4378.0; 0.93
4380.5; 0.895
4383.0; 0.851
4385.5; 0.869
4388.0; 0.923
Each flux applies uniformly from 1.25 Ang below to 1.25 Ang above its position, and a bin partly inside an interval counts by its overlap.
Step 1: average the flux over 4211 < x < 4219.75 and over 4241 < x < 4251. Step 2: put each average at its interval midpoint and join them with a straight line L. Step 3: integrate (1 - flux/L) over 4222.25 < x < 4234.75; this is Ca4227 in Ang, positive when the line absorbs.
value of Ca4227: 0.5 Ang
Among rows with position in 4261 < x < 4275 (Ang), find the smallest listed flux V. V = 0.811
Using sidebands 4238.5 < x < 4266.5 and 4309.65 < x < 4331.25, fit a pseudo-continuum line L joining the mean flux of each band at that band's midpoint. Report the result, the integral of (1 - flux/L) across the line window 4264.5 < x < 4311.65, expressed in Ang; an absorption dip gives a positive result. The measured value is 6.2 Ang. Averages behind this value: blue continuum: 0.894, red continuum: 0.849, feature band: 0.757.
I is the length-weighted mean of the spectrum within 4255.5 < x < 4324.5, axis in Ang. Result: 0.8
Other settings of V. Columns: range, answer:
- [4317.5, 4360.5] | 0.788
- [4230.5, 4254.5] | 0.857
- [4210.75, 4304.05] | 0.577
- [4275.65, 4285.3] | 0.838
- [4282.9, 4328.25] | 0.542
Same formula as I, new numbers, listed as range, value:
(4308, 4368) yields 0.877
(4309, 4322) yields 0.844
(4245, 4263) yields 0.892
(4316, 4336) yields 0.878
